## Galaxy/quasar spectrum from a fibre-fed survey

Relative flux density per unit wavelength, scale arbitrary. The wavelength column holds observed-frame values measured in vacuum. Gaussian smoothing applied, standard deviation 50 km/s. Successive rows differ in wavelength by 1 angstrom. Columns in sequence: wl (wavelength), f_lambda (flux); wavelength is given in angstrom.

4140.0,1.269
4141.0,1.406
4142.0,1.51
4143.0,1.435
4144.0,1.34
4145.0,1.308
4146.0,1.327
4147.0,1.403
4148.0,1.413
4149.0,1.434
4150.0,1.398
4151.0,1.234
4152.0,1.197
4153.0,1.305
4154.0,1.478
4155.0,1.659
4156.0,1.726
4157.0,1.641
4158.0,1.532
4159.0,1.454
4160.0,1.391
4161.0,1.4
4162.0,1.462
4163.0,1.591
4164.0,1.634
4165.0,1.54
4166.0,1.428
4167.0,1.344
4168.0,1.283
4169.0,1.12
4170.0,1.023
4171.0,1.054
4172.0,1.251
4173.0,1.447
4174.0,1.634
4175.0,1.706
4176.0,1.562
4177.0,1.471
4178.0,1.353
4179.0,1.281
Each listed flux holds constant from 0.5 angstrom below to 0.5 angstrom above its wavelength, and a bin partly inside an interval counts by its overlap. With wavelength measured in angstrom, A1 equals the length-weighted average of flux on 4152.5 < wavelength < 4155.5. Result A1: 1.48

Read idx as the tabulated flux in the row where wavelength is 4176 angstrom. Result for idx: 1.562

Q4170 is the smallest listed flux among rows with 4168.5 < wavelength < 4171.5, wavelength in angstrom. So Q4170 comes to 1.023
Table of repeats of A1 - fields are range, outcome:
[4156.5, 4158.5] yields 1.59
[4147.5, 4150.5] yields 1.42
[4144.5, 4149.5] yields 1.38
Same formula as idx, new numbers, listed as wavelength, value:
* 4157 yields 1.641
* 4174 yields 1.634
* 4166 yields 1.428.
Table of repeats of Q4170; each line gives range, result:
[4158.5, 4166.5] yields 1.391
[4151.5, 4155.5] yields 1.197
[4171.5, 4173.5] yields 1.251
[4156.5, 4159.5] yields 1.454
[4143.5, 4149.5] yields 1.308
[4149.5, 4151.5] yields 1.234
